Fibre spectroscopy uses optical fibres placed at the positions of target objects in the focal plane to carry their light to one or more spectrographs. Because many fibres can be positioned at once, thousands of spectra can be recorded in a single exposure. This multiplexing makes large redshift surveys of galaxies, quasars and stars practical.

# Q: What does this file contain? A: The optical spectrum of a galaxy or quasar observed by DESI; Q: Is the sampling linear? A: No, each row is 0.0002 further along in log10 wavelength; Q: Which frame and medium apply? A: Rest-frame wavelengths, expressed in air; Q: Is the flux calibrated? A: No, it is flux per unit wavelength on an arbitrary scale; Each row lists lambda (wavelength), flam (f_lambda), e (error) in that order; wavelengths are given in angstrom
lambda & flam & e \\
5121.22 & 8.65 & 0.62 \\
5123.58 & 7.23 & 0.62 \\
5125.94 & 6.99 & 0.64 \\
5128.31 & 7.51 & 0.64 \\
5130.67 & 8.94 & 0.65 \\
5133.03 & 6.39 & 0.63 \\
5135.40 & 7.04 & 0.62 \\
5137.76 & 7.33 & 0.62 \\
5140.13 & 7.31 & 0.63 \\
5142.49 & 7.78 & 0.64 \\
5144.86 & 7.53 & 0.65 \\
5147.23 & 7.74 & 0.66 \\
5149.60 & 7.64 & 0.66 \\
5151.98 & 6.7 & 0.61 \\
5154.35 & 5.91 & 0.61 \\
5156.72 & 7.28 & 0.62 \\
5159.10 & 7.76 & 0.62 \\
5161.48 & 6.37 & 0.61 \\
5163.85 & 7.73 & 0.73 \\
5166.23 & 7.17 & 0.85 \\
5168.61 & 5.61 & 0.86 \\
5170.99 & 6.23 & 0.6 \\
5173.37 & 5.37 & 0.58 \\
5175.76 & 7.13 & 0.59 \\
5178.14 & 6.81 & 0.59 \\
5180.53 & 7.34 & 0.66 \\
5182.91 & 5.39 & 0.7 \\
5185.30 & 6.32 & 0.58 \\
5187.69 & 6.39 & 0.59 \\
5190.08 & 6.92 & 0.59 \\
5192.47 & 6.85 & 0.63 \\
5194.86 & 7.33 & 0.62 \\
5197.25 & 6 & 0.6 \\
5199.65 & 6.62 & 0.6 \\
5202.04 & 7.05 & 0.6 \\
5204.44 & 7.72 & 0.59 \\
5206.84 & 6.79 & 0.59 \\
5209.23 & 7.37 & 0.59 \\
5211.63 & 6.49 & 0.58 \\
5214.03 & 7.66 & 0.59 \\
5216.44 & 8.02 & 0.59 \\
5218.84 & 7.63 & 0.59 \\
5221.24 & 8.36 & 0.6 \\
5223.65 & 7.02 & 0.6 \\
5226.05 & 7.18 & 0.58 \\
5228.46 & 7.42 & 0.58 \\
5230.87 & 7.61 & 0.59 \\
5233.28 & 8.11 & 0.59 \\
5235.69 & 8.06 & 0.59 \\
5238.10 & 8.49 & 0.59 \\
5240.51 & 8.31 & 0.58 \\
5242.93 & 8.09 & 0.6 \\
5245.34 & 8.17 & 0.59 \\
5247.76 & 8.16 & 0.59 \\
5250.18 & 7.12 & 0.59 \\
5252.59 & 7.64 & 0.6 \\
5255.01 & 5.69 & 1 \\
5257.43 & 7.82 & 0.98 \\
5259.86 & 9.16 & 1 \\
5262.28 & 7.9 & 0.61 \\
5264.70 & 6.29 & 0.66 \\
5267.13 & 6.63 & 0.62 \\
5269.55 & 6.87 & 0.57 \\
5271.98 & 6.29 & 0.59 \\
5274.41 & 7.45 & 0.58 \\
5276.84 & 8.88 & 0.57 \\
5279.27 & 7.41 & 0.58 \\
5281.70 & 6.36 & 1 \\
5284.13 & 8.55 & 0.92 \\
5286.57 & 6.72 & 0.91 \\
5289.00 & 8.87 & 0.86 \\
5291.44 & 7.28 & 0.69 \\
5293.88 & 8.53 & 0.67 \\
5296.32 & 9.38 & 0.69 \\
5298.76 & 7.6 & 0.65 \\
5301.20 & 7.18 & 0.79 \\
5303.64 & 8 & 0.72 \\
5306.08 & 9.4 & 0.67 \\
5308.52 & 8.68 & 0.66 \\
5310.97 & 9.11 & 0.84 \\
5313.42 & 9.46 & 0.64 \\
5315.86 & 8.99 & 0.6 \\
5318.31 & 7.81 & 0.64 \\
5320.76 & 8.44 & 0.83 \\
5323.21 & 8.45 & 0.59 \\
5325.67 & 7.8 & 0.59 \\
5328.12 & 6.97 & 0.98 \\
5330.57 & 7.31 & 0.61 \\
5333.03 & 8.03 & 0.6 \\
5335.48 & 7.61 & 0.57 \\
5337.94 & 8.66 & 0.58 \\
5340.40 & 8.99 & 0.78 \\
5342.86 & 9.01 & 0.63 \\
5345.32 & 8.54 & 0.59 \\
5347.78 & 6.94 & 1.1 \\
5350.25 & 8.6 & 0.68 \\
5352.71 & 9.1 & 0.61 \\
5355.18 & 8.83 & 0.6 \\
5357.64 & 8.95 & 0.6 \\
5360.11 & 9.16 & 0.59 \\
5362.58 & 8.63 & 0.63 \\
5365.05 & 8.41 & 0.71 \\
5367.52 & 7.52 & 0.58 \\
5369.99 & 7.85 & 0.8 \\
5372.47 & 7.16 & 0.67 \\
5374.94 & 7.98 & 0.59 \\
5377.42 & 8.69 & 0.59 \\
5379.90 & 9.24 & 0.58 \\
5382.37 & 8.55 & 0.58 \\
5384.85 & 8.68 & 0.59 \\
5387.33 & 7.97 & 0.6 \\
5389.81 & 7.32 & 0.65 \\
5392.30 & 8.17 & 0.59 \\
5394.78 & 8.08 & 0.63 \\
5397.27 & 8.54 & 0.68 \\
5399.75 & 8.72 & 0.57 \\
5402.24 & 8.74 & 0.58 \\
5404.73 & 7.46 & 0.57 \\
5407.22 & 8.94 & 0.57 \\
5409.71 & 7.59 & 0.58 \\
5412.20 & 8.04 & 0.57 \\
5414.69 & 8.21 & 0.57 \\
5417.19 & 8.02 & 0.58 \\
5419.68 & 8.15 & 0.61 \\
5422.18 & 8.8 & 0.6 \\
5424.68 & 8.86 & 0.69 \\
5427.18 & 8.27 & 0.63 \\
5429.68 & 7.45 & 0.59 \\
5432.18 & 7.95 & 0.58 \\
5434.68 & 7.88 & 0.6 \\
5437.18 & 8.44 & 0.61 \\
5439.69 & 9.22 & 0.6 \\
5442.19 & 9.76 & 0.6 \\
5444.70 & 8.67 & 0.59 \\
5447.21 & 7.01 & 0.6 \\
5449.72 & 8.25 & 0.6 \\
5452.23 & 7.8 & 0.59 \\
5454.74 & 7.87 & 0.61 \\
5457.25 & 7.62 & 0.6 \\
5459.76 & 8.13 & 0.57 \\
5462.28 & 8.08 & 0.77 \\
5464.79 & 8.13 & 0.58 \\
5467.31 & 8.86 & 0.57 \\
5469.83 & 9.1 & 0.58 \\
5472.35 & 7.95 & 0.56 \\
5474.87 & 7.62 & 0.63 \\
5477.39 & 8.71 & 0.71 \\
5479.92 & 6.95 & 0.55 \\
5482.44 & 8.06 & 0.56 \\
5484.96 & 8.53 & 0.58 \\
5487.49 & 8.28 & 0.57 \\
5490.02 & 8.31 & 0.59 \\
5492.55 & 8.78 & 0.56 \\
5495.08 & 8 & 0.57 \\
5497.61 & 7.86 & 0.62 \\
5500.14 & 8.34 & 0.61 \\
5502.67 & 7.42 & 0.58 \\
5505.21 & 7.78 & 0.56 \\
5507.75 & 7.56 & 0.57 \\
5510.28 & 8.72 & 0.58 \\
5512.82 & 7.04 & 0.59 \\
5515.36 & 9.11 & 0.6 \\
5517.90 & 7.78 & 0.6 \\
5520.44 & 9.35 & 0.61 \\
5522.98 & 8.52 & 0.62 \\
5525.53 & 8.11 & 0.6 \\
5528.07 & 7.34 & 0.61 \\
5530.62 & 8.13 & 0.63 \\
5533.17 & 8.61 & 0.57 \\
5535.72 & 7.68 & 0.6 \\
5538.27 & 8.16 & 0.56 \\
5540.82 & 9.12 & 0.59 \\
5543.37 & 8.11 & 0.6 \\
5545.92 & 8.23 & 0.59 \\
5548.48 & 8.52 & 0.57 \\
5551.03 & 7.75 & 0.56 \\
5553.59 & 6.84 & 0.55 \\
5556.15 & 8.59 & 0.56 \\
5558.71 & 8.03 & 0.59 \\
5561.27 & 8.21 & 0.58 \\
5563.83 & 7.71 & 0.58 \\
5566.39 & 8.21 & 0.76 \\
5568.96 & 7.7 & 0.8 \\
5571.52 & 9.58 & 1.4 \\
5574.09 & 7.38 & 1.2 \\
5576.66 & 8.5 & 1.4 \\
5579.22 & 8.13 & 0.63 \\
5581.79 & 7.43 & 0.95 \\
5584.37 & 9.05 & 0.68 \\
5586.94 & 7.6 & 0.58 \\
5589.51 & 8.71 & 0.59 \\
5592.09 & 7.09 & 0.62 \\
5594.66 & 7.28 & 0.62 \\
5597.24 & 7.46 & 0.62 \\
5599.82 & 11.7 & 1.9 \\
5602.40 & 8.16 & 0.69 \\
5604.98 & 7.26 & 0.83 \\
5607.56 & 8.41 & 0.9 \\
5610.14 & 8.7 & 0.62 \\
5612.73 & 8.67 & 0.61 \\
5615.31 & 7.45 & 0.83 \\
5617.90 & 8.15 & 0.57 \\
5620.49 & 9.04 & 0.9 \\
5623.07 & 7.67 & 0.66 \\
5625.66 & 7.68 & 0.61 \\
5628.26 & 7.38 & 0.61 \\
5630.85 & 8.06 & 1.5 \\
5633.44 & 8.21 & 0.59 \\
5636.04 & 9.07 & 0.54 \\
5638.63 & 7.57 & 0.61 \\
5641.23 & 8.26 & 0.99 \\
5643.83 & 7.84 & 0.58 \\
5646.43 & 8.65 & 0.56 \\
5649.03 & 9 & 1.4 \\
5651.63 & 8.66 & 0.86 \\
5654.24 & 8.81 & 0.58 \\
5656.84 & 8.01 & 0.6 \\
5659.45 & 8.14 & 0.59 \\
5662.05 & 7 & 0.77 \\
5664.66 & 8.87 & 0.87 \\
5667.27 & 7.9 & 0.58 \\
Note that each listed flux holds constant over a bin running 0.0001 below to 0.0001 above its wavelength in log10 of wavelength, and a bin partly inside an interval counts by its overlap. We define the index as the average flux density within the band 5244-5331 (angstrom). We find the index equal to 7.85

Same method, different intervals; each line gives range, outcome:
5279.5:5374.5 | 8.22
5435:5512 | 8.18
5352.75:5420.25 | 8.3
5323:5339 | 7.78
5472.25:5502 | 8.11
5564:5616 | 8.22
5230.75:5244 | 8.15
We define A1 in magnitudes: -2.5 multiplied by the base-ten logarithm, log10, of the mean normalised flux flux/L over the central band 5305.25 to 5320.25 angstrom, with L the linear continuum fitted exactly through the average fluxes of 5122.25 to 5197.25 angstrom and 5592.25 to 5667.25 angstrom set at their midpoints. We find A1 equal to -0.20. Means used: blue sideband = 6.96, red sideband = 8.23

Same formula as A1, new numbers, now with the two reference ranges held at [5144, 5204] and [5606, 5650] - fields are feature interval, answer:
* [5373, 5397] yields -0.11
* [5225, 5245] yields -0.14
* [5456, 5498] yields -0.06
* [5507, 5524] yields -0.06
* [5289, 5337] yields -0.14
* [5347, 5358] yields -0.16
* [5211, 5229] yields -0.09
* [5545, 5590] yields -0.01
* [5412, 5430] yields -0.10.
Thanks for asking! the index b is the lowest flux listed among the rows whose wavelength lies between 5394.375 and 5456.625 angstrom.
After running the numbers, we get 7.01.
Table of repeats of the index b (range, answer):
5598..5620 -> 7.26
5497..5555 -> 6.84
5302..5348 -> 6.94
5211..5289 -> 5.69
